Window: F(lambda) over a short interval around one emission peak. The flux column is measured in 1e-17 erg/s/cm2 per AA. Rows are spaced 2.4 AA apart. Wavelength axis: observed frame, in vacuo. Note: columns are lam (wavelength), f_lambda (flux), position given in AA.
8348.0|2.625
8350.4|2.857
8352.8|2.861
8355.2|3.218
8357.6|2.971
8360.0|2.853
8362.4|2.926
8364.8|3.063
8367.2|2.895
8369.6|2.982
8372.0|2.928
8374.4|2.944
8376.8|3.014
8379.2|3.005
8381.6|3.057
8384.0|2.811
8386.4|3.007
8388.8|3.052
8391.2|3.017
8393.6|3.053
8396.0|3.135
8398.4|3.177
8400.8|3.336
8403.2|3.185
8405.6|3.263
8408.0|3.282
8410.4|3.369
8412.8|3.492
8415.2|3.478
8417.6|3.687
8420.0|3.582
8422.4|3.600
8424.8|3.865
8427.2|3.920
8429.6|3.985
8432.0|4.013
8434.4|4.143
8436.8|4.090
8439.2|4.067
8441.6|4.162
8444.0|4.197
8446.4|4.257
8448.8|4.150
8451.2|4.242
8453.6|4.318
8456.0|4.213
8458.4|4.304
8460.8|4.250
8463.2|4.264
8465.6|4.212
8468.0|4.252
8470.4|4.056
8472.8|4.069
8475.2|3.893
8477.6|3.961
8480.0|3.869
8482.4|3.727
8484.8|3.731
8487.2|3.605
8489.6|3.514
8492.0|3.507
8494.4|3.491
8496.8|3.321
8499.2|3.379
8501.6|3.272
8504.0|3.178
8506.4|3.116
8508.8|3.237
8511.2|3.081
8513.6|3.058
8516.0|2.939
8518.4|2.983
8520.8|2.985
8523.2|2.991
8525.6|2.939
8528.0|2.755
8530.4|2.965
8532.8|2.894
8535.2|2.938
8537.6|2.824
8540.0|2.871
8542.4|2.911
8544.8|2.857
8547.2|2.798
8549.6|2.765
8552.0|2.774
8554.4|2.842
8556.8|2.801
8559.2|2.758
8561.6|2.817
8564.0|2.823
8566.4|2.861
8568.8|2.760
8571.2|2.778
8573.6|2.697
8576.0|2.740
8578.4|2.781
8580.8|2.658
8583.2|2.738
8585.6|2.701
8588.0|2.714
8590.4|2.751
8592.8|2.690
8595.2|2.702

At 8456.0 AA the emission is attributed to Mg II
